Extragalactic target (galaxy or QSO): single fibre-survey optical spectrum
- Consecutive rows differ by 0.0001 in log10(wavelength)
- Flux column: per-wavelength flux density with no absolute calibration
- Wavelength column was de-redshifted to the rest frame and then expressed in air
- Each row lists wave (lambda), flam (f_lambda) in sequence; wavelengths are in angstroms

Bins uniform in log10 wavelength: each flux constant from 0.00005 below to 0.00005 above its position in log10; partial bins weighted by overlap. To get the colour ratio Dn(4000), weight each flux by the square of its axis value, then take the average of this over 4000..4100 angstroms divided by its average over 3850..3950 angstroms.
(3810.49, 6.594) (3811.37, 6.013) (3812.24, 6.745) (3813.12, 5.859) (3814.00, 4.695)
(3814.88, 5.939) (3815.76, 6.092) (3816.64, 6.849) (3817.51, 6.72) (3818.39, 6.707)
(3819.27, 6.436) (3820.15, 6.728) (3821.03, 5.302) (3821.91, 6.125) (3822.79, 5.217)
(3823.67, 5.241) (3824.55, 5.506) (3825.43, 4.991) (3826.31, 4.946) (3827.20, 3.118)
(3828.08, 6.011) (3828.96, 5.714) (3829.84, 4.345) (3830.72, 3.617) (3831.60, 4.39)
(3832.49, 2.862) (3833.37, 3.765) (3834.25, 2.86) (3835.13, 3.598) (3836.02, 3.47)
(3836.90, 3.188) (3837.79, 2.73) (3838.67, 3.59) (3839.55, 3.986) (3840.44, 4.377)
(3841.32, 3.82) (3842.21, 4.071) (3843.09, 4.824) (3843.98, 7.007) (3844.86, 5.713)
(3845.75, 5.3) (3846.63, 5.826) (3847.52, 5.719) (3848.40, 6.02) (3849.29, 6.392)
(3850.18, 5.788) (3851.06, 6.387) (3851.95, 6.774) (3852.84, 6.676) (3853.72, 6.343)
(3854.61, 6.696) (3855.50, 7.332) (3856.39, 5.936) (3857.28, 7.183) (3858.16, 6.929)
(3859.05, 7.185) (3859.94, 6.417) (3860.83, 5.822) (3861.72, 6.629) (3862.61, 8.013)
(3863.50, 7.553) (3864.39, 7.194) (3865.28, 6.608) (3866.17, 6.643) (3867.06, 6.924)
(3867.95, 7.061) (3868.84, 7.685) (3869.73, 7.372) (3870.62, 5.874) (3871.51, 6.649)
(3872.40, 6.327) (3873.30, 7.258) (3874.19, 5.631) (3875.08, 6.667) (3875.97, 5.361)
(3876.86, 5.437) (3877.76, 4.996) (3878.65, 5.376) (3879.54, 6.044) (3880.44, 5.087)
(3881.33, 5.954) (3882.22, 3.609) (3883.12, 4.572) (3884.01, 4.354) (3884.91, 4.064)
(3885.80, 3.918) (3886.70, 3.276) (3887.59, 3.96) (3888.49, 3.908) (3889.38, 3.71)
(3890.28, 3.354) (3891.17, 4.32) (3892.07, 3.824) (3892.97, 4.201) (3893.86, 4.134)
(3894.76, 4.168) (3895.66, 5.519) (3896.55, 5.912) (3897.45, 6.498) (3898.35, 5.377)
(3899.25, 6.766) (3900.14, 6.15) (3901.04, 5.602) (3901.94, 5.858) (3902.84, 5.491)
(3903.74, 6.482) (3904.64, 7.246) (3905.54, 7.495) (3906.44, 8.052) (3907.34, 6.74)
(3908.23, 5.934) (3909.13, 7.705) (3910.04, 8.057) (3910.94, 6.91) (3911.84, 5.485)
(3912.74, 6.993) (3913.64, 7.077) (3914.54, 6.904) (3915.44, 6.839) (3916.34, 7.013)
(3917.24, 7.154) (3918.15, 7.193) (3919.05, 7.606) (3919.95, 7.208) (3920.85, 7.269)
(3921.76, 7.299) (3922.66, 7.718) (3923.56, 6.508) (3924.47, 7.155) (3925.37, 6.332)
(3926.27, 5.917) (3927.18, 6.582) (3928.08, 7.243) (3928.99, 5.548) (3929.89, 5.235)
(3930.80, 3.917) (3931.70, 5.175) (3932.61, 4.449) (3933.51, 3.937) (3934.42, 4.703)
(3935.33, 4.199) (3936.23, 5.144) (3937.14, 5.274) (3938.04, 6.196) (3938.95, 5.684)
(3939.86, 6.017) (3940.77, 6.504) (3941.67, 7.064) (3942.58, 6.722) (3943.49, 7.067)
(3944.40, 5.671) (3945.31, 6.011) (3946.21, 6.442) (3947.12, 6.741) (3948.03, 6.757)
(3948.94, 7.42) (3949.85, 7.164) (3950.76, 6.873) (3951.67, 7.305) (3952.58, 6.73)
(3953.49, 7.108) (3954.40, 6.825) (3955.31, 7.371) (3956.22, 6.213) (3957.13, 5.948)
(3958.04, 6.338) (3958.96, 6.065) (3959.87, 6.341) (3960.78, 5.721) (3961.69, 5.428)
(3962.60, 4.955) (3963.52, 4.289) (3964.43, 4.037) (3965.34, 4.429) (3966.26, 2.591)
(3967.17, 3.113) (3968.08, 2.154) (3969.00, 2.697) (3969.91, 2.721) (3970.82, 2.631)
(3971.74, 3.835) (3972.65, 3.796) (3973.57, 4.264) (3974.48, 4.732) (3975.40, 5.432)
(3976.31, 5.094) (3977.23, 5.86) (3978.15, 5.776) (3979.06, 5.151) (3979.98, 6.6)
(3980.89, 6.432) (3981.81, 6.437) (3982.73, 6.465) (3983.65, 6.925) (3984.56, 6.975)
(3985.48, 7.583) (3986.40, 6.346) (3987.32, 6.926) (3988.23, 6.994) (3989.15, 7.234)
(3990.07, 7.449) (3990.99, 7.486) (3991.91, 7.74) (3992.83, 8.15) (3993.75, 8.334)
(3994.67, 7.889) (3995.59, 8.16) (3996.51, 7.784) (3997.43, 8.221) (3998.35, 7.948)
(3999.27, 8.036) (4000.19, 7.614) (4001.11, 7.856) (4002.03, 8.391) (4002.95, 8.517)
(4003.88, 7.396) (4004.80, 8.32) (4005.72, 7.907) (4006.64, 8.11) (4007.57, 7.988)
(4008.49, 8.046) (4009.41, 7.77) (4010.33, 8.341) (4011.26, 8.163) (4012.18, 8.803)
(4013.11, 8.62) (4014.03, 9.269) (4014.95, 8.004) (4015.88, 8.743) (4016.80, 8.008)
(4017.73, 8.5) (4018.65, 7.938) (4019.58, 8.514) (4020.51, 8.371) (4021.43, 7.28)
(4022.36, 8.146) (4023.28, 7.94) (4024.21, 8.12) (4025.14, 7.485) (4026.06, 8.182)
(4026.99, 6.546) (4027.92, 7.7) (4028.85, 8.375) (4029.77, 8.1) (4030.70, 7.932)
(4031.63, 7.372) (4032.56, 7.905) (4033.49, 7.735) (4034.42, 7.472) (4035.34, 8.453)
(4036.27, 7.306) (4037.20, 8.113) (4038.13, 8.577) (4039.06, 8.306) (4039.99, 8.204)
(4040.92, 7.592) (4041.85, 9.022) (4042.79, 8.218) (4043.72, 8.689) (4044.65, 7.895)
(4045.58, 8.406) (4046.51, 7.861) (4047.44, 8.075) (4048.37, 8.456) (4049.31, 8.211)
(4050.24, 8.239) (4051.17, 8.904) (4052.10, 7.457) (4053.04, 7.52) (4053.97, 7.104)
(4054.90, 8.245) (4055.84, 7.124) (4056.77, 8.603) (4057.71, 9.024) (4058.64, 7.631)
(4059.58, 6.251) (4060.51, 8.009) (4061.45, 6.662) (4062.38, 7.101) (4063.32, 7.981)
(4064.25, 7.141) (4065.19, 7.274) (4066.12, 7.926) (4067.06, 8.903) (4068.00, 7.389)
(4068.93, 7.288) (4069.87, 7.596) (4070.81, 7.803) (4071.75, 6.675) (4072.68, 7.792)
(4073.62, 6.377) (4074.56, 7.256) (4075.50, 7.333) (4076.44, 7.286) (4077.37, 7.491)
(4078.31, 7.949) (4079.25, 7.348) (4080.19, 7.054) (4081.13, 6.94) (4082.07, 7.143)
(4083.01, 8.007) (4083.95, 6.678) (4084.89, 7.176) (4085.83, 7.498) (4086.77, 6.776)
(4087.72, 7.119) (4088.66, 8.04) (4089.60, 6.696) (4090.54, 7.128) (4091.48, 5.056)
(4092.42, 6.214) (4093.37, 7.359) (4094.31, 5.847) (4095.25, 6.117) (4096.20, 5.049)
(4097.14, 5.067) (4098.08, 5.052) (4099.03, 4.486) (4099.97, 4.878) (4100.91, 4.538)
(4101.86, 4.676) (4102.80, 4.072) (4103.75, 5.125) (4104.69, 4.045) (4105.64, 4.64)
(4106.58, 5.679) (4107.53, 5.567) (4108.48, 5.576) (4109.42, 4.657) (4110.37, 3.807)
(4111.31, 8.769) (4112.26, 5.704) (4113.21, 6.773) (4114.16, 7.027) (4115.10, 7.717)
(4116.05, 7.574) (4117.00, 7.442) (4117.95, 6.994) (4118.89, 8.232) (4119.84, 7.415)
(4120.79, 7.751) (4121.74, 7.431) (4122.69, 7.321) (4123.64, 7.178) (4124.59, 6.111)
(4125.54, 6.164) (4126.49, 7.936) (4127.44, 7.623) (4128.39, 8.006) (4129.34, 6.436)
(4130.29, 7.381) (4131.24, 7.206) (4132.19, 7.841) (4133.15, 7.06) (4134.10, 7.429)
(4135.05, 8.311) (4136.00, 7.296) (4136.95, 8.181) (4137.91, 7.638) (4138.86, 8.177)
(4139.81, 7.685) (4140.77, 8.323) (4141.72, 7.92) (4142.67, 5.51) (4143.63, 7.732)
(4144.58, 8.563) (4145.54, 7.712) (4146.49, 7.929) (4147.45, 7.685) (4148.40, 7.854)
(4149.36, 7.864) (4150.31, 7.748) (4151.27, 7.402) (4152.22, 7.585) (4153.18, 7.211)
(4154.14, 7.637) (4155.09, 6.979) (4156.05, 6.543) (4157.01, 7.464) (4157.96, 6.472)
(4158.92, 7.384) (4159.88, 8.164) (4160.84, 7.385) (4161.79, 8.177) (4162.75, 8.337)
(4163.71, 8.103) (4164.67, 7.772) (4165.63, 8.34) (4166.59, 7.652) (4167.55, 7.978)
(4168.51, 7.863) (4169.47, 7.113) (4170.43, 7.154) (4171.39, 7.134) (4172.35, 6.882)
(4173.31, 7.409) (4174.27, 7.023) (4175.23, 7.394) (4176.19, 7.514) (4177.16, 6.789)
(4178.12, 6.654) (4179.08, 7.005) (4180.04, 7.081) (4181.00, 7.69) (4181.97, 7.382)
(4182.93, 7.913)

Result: 1.35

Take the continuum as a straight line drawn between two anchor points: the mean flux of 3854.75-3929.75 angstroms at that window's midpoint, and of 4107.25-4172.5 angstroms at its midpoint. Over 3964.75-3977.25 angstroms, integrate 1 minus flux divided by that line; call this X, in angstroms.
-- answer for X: 5.3 angstroms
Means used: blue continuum 6.14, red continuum 7.36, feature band 3.74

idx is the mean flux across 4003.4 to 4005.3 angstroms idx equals 7.85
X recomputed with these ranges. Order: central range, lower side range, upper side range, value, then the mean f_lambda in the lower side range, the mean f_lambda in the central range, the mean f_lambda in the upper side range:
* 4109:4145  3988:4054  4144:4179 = 1.7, 8.03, 7.27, 7.52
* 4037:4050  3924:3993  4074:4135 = -4.2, 5.78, 8.26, 6.59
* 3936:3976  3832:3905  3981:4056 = 7.9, 5.48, 5.49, 7.9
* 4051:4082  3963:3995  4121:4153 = -4.1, 5.55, 7.51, 7.52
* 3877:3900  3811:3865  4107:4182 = 4.4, 5.53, 4.71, 7.33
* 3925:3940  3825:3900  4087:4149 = 0.9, 5.36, 5.37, 6.71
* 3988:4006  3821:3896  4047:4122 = -4.6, 5.32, 7.88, 6.87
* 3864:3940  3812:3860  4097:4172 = -2.0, 5.37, 5.88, 7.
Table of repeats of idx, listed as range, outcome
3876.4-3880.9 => 5.39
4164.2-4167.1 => 7.92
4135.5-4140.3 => 7.79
